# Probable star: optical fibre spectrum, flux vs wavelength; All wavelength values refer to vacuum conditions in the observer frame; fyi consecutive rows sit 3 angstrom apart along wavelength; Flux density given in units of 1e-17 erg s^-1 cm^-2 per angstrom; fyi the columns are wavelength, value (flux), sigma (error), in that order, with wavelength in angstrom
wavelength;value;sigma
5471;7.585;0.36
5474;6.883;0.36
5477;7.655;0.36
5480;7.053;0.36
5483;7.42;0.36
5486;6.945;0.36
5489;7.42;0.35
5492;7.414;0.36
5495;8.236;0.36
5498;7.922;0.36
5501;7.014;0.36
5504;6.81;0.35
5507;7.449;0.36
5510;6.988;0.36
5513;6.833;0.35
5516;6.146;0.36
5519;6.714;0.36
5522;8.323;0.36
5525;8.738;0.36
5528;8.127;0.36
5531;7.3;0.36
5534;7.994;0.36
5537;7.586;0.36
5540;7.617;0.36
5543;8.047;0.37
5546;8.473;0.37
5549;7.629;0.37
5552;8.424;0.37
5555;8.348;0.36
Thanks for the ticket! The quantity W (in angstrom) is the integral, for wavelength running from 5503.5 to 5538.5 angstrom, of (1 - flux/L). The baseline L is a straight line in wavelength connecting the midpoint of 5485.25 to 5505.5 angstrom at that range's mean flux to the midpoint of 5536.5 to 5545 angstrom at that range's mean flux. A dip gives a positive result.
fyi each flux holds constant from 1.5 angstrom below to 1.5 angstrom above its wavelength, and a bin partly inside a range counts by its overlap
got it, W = 0.9 angstrom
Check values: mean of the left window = 7.41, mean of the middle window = 7.43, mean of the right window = 7.81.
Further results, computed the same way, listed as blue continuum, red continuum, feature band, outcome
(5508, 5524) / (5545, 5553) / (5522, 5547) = -1.1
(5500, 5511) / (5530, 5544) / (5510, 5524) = 0.5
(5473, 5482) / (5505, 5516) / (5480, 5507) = -1.1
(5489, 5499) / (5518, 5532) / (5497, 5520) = 2.6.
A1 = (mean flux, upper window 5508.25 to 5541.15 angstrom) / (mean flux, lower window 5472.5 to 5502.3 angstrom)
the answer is 1.01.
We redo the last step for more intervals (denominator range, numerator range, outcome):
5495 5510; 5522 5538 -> 1.09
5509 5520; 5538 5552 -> 1.20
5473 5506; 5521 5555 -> 1.09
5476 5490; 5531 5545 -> 1.07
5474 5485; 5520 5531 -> 1.12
